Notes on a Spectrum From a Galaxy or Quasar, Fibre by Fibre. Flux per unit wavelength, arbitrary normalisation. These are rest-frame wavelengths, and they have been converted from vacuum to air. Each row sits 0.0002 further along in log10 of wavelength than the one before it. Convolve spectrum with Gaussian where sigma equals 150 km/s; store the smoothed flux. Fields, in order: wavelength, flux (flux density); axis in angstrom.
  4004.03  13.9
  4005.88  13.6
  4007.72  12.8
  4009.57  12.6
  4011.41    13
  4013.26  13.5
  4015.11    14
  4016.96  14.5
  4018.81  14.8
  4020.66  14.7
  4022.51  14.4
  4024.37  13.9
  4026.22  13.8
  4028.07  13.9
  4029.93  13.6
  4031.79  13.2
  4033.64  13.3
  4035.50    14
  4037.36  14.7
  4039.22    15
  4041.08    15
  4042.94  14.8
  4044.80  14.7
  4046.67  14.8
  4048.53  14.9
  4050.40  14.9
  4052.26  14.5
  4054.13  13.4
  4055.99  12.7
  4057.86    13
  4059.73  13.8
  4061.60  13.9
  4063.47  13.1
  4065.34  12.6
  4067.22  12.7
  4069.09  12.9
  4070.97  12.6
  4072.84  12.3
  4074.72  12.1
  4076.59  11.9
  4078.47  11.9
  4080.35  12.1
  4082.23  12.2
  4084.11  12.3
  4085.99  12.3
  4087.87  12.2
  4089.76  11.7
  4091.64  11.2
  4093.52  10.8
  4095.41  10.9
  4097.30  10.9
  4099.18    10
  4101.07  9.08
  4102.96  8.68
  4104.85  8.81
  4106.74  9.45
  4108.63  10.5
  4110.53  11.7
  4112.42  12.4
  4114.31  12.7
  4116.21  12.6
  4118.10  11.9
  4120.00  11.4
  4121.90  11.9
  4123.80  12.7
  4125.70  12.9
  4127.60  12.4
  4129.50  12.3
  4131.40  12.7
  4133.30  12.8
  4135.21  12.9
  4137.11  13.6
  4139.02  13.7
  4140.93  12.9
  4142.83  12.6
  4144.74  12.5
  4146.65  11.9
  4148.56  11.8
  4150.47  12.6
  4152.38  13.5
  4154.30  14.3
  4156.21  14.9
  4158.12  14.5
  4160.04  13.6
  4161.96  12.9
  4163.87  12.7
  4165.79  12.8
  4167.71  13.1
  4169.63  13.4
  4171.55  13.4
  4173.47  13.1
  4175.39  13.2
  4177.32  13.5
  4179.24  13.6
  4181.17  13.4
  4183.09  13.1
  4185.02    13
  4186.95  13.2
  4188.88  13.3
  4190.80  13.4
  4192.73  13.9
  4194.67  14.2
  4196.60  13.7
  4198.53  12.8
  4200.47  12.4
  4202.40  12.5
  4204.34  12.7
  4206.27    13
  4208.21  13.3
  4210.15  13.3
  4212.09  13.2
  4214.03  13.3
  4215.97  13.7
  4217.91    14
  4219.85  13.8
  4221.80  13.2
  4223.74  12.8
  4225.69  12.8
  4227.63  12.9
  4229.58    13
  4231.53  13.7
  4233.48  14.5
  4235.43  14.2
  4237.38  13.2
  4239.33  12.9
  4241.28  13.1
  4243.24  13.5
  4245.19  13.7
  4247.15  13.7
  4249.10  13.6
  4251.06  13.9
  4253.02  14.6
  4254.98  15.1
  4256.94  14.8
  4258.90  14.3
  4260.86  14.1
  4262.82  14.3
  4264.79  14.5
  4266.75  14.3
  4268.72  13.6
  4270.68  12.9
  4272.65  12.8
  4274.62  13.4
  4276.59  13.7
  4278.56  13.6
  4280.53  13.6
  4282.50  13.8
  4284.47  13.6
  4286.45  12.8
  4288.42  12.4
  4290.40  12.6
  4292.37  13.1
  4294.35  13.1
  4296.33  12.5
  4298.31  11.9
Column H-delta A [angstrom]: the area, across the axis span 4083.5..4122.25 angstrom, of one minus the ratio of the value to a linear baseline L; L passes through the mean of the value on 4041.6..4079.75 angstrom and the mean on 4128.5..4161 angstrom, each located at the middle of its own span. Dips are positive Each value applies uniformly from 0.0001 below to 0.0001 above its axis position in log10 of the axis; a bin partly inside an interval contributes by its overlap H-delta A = 6.31 angstrom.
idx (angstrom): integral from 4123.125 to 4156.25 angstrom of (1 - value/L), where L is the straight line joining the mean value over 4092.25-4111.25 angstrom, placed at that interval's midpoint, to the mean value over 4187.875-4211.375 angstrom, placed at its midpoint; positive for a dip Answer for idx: -4.7 angstrom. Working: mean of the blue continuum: 10.1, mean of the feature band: 12.9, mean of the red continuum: 13.2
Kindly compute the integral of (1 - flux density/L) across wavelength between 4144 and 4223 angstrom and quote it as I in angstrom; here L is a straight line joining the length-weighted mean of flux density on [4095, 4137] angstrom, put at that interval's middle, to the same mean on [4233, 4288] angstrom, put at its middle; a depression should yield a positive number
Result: -4.5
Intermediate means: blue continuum 11.5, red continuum 13.8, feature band 13.3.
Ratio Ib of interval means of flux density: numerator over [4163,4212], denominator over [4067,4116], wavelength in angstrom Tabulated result 1.2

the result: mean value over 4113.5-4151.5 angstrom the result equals 12.5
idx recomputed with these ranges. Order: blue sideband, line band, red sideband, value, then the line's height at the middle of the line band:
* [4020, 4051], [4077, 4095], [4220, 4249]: 2.9 angstrom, 14.1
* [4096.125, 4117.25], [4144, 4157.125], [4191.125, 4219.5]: -1.4 angstrom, 11.8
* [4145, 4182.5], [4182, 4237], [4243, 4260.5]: 1.6 angstrom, 13.7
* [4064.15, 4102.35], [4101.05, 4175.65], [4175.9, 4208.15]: 0.2 angstrom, 12.5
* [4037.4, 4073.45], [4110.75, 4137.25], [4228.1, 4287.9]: 2.5 angstrom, 13.8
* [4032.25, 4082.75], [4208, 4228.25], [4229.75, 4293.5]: 0.5 angstrom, 13.6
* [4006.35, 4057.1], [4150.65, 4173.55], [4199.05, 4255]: 0.2 angstrom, 13.6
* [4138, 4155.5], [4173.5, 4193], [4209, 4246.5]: -0.3 angstrom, 13.1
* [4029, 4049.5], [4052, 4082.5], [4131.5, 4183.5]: 2.8 angstrom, 14.1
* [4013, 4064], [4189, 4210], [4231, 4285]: 1.1 angstrom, 13.9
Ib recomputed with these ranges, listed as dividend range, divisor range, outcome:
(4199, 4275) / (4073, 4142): 1.15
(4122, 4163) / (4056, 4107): 1.11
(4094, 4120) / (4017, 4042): 0.76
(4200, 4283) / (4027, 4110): 1.08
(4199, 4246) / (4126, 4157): 1.02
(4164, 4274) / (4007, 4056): 0.96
